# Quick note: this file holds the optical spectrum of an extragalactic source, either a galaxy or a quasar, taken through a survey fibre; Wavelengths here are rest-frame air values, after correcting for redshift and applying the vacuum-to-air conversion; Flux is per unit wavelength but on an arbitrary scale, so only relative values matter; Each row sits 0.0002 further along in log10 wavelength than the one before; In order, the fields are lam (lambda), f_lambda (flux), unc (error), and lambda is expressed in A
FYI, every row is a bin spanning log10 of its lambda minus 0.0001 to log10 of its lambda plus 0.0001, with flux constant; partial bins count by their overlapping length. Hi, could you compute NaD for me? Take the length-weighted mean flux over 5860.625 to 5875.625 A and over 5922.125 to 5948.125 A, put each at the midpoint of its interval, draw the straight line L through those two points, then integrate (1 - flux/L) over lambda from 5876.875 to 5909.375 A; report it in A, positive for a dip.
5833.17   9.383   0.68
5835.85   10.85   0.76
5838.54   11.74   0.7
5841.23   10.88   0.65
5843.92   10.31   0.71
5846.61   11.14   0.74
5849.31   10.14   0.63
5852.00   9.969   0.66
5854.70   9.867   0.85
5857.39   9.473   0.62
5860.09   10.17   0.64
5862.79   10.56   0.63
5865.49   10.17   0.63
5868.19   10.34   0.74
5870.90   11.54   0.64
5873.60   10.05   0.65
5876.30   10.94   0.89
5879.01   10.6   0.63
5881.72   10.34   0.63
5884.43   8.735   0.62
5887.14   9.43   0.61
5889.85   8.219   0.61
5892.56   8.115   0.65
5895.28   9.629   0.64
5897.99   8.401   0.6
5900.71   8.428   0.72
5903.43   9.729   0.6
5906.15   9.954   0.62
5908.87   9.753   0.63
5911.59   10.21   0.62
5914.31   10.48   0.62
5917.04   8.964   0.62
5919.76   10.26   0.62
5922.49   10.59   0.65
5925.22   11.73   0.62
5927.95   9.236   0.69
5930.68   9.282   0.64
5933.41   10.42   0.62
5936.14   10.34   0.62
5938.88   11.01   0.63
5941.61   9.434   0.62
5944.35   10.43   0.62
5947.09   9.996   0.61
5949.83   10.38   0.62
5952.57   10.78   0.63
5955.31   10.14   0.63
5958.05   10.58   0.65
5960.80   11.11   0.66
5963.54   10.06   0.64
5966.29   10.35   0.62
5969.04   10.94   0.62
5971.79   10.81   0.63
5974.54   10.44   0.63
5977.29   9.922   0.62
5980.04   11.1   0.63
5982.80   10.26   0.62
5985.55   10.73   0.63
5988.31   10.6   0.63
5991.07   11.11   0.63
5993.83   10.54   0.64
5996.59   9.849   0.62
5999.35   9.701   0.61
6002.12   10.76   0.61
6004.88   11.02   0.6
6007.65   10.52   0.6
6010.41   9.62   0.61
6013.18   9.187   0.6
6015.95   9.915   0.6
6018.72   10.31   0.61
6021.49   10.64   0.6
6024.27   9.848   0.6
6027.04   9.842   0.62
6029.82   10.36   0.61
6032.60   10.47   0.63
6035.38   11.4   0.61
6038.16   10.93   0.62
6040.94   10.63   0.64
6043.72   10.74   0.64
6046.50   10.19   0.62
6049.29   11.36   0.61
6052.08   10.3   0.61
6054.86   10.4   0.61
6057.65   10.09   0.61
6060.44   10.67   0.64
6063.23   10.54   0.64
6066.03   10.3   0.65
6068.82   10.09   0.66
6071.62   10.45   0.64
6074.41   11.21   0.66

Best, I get 3.5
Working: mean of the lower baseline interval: 10.5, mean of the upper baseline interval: 10.2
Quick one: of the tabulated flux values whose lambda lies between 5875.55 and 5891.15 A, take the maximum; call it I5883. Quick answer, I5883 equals 10.94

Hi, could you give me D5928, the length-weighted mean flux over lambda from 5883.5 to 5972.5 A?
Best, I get 9.94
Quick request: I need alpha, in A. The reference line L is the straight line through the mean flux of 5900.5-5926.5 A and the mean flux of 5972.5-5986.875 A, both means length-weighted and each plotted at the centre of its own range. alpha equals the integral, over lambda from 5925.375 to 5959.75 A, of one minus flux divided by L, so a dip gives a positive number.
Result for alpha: 0.1 A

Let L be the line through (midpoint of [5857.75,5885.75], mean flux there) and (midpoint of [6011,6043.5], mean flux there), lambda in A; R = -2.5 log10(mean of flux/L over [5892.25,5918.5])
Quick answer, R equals 0.10 mag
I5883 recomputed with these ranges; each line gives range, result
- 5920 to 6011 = 11.73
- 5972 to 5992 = 11.11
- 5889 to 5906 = 9.729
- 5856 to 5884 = 11.54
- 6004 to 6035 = 11.02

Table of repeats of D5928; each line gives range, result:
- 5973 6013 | 10.4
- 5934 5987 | 10.5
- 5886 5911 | 9.11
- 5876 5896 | 9.42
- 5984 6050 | 10.4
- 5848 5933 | 9.85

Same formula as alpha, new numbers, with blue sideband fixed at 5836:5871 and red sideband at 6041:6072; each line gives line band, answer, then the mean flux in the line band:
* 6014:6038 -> 0.3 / 10.3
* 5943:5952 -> 0.1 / 10.3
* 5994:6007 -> 0.1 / 10.4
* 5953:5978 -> -0.1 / 10.5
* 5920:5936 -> 0.3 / 10.3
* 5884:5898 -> 2.2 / 8.79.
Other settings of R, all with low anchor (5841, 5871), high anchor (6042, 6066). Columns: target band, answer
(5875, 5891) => 0.07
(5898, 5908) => 0.12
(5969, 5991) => -0.02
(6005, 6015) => 0.06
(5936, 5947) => 0.02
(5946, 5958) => 0.01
